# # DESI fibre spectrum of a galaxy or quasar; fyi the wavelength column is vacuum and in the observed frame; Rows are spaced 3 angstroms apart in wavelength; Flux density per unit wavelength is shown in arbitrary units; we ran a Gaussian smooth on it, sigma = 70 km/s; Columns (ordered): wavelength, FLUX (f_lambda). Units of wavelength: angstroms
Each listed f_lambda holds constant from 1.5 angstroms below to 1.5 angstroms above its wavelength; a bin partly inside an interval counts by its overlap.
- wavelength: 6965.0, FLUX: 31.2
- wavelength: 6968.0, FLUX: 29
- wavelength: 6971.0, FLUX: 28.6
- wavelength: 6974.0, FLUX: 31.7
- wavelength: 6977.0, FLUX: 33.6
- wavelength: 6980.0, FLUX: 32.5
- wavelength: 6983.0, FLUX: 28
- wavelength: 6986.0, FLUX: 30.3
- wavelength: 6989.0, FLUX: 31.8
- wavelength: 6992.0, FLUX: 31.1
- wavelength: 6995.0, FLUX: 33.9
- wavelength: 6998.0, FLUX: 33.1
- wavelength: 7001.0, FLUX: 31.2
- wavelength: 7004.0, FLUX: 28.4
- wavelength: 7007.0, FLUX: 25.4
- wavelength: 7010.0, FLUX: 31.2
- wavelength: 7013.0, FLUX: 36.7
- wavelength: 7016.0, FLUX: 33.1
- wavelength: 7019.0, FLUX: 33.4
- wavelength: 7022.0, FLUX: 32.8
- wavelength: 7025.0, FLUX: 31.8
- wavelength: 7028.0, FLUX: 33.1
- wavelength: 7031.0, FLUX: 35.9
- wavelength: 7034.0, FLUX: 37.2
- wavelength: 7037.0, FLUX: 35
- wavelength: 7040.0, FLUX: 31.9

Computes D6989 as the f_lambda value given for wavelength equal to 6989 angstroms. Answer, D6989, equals 31.8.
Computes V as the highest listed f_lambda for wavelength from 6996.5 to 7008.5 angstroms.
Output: 33.1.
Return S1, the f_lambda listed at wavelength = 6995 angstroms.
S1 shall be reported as 33.9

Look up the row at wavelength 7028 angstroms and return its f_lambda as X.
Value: 33.1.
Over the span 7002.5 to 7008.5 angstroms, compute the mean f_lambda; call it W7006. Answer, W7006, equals 26.9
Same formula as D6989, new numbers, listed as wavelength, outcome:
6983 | 28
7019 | 33.4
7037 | 35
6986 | 30.3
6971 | 28.6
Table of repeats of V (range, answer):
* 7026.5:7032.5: 35.9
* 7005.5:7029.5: 36.7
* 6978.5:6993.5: 32.5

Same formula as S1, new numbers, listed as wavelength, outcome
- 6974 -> 31.7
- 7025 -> 31.8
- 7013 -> 36.7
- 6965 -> 31.2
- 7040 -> 31.9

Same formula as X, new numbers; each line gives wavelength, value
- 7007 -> 25.4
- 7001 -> 31.2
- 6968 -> 29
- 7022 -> 32.8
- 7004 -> 28.4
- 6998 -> 33.1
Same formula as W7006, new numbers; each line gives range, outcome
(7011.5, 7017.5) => 34.9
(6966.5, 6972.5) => 28.8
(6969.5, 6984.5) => 30.9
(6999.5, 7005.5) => 29.8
